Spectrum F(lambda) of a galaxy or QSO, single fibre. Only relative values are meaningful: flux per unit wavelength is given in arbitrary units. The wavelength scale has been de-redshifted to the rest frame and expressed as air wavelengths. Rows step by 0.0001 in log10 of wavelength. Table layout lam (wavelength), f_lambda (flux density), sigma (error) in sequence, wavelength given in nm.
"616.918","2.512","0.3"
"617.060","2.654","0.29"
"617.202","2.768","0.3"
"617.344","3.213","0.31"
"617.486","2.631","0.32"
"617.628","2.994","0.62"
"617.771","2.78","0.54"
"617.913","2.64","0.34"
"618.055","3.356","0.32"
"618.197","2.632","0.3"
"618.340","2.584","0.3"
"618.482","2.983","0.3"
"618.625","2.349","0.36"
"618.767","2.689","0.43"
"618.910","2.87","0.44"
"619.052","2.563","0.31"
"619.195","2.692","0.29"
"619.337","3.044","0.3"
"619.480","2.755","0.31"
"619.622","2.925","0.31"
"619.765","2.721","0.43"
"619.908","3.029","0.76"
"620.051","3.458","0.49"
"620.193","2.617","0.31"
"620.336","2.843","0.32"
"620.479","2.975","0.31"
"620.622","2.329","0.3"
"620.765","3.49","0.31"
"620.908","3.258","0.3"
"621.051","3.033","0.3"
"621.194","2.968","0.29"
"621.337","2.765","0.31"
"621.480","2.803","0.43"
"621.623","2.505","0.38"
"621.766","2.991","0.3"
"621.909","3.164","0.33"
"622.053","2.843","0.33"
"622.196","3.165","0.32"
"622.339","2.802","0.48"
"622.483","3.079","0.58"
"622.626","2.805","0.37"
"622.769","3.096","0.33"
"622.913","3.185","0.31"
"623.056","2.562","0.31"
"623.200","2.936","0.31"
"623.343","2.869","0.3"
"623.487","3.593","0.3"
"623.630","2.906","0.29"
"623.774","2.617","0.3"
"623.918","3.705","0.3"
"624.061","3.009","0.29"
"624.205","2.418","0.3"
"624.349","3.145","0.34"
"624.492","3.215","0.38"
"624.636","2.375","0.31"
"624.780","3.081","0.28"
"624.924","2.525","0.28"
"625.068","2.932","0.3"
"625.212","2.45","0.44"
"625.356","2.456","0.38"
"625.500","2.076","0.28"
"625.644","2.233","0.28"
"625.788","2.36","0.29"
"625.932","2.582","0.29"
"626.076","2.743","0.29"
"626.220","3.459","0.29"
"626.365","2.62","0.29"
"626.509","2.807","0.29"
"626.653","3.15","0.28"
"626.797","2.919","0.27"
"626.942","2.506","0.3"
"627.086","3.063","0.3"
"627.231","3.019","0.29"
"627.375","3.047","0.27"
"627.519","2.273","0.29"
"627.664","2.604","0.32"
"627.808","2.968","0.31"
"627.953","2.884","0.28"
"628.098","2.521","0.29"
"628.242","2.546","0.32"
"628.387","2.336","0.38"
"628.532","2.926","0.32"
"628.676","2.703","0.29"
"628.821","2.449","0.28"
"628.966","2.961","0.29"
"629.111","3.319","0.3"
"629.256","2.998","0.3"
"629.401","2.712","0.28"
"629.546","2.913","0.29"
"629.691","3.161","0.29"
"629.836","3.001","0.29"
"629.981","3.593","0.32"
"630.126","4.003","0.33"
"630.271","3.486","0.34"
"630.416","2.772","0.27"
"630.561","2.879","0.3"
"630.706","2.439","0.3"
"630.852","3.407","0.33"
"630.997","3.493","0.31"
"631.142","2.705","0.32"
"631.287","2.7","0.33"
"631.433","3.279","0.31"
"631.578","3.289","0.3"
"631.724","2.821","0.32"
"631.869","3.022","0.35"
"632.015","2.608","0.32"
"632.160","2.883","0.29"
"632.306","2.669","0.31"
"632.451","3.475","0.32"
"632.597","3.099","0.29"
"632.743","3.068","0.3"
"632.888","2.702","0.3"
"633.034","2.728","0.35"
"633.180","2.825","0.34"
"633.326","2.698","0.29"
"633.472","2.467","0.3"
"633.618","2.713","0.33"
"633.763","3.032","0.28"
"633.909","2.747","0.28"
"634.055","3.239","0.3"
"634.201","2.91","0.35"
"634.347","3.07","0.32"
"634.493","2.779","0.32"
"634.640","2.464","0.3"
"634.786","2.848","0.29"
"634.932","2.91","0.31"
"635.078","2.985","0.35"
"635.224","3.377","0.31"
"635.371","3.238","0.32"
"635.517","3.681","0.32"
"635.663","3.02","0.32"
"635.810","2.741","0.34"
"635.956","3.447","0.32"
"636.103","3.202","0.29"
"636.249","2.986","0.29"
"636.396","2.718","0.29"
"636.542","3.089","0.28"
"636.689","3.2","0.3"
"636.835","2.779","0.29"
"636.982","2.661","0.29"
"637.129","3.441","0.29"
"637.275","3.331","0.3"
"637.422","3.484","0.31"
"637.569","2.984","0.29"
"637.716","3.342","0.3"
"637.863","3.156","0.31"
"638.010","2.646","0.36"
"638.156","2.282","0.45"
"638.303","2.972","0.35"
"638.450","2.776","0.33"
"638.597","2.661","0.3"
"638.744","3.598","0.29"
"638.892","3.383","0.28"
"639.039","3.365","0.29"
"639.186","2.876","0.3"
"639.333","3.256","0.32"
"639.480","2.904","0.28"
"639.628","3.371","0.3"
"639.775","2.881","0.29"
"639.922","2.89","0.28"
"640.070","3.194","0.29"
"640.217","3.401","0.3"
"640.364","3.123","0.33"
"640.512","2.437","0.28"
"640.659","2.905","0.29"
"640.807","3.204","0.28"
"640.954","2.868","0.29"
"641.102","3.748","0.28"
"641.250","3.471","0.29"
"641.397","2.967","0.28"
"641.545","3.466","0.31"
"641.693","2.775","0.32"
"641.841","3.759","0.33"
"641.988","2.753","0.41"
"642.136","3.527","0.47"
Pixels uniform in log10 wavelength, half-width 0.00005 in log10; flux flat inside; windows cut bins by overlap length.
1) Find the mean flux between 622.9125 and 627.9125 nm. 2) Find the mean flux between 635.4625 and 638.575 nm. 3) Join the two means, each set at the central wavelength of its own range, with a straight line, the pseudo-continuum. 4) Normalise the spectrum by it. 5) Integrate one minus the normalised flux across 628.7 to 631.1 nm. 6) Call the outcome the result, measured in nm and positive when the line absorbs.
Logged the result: -0.158 nm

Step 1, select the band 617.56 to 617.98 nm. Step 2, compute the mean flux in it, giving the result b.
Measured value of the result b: 2.8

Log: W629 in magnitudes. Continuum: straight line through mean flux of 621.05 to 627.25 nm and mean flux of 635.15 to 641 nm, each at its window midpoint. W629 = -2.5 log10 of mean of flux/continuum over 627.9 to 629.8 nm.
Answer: 0.05 mag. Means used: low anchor 2.85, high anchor 3.07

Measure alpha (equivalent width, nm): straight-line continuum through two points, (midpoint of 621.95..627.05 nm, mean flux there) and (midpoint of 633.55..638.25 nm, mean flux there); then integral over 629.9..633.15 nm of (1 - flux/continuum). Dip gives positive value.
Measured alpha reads -0.11 nm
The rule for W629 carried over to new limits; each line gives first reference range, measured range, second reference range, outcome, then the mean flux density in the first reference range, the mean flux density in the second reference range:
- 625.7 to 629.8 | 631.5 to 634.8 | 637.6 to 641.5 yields 0.02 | 2.8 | 3.07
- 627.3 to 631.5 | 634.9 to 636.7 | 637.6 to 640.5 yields -0.04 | 2.93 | 3.04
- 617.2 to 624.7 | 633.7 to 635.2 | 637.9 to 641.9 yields 0.04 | 2.9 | 3.08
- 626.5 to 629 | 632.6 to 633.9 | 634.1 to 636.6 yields 0.06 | 2.76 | 3.03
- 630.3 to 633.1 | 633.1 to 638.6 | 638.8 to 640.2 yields 0.03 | 2.96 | 3.14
